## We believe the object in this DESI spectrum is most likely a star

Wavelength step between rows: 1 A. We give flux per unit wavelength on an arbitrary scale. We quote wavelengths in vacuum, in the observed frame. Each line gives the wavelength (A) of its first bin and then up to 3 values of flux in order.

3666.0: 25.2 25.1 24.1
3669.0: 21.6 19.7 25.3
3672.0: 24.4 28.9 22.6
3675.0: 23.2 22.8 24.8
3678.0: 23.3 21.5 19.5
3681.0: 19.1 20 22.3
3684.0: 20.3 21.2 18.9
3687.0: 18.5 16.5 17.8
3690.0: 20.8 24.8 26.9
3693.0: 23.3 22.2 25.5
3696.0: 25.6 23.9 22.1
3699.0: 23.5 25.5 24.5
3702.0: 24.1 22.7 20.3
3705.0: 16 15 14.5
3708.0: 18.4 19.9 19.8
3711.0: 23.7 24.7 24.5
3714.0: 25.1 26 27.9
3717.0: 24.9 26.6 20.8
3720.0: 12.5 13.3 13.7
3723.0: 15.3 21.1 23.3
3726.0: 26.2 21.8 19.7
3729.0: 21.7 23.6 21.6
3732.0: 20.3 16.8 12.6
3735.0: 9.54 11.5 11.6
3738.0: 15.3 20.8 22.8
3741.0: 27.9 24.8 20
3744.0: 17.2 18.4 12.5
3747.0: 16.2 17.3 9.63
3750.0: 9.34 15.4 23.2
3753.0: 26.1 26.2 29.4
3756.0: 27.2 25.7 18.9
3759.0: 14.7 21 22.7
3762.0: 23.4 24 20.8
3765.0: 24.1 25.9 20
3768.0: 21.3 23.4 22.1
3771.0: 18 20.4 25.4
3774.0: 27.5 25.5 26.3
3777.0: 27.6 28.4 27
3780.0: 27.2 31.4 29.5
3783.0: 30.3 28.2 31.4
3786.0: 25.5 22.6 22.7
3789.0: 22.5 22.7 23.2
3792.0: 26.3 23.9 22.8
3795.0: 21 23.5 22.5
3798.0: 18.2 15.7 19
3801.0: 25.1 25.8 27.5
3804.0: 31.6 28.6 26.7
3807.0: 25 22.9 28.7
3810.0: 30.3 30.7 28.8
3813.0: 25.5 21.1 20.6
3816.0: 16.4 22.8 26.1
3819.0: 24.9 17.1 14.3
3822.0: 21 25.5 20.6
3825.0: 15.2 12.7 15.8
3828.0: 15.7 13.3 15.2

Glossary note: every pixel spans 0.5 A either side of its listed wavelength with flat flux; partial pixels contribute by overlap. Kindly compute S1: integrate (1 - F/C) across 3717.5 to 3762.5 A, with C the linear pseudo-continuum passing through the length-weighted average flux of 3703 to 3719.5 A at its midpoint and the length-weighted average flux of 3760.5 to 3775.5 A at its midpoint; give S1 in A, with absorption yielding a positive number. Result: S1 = 6.2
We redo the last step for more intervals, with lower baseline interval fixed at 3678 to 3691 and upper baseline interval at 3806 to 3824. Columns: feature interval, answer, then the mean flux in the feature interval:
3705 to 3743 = 2.12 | 19.9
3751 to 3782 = -2.50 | 24.1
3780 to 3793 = -1.97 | 26.3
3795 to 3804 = 0.23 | 22.6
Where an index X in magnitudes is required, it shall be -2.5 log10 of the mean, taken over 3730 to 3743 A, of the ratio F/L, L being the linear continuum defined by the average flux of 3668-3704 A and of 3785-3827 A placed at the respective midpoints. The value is 0.24 mag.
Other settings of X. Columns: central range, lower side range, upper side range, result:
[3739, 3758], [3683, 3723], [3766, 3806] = 0.136 mag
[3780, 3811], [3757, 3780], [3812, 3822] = -0.141 mag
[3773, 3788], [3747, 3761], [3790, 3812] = -0.204 mag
